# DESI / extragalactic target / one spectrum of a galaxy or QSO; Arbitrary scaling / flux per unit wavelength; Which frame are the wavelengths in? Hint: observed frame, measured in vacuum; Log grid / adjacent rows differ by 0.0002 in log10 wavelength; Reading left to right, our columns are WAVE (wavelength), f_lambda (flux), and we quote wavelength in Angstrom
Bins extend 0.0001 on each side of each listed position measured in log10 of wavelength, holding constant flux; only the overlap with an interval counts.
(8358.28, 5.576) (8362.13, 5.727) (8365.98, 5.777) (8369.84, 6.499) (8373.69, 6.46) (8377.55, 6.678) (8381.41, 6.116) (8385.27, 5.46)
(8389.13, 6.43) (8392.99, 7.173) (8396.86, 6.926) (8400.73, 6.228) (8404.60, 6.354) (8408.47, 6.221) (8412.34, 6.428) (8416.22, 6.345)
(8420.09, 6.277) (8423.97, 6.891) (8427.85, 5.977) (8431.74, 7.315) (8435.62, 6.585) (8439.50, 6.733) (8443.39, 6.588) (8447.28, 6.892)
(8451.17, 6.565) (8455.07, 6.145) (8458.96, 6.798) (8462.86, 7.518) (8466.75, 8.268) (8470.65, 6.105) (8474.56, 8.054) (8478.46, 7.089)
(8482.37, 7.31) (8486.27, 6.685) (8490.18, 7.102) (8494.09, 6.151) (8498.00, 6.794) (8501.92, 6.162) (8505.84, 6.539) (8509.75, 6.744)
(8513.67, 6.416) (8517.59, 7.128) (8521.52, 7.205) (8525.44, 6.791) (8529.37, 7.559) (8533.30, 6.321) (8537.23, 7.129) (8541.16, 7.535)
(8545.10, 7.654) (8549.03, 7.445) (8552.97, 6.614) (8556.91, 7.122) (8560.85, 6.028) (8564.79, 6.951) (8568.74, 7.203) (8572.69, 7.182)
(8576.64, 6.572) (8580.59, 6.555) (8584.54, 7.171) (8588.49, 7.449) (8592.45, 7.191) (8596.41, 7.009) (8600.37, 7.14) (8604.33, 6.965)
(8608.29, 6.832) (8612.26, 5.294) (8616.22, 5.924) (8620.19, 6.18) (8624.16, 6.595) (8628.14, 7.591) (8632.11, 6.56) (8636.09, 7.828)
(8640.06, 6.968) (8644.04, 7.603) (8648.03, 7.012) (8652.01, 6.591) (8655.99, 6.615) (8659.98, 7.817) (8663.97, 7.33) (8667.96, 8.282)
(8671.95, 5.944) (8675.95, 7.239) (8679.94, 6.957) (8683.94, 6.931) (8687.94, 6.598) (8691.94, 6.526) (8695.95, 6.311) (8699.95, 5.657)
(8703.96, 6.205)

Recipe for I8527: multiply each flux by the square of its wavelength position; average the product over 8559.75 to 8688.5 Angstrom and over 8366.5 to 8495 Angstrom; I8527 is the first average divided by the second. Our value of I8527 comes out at 1.1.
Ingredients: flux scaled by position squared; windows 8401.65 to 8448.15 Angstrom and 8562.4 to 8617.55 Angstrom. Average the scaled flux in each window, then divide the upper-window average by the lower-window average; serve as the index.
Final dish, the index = 1.08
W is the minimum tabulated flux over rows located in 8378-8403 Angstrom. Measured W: 5.46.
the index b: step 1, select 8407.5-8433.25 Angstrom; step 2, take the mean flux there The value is 6.49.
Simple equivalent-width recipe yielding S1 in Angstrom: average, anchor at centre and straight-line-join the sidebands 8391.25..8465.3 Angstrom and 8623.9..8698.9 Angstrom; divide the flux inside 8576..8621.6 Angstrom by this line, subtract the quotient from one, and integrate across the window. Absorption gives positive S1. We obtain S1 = 1.37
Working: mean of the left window 6.64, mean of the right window 7.01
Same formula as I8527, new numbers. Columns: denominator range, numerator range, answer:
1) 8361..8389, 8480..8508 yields 1.12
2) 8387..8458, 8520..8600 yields 1.11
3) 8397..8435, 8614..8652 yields 1.12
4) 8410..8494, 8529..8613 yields 1.05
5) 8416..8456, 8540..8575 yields 1.10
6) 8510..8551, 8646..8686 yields 1.03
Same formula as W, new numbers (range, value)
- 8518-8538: 6.321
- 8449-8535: 6.105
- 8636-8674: 5.944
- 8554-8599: 6.028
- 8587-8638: 5.294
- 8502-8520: 6.416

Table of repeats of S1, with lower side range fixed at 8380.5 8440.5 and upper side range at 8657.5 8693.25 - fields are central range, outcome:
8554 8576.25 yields -0.1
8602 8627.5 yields 2.0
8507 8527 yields -0.4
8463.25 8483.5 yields -2.3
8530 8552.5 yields -1.4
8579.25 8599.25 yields -0.6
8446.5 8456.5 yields 0.1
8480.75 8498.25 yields -0.4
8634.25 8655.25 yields -0.5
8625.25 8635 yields -0.2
